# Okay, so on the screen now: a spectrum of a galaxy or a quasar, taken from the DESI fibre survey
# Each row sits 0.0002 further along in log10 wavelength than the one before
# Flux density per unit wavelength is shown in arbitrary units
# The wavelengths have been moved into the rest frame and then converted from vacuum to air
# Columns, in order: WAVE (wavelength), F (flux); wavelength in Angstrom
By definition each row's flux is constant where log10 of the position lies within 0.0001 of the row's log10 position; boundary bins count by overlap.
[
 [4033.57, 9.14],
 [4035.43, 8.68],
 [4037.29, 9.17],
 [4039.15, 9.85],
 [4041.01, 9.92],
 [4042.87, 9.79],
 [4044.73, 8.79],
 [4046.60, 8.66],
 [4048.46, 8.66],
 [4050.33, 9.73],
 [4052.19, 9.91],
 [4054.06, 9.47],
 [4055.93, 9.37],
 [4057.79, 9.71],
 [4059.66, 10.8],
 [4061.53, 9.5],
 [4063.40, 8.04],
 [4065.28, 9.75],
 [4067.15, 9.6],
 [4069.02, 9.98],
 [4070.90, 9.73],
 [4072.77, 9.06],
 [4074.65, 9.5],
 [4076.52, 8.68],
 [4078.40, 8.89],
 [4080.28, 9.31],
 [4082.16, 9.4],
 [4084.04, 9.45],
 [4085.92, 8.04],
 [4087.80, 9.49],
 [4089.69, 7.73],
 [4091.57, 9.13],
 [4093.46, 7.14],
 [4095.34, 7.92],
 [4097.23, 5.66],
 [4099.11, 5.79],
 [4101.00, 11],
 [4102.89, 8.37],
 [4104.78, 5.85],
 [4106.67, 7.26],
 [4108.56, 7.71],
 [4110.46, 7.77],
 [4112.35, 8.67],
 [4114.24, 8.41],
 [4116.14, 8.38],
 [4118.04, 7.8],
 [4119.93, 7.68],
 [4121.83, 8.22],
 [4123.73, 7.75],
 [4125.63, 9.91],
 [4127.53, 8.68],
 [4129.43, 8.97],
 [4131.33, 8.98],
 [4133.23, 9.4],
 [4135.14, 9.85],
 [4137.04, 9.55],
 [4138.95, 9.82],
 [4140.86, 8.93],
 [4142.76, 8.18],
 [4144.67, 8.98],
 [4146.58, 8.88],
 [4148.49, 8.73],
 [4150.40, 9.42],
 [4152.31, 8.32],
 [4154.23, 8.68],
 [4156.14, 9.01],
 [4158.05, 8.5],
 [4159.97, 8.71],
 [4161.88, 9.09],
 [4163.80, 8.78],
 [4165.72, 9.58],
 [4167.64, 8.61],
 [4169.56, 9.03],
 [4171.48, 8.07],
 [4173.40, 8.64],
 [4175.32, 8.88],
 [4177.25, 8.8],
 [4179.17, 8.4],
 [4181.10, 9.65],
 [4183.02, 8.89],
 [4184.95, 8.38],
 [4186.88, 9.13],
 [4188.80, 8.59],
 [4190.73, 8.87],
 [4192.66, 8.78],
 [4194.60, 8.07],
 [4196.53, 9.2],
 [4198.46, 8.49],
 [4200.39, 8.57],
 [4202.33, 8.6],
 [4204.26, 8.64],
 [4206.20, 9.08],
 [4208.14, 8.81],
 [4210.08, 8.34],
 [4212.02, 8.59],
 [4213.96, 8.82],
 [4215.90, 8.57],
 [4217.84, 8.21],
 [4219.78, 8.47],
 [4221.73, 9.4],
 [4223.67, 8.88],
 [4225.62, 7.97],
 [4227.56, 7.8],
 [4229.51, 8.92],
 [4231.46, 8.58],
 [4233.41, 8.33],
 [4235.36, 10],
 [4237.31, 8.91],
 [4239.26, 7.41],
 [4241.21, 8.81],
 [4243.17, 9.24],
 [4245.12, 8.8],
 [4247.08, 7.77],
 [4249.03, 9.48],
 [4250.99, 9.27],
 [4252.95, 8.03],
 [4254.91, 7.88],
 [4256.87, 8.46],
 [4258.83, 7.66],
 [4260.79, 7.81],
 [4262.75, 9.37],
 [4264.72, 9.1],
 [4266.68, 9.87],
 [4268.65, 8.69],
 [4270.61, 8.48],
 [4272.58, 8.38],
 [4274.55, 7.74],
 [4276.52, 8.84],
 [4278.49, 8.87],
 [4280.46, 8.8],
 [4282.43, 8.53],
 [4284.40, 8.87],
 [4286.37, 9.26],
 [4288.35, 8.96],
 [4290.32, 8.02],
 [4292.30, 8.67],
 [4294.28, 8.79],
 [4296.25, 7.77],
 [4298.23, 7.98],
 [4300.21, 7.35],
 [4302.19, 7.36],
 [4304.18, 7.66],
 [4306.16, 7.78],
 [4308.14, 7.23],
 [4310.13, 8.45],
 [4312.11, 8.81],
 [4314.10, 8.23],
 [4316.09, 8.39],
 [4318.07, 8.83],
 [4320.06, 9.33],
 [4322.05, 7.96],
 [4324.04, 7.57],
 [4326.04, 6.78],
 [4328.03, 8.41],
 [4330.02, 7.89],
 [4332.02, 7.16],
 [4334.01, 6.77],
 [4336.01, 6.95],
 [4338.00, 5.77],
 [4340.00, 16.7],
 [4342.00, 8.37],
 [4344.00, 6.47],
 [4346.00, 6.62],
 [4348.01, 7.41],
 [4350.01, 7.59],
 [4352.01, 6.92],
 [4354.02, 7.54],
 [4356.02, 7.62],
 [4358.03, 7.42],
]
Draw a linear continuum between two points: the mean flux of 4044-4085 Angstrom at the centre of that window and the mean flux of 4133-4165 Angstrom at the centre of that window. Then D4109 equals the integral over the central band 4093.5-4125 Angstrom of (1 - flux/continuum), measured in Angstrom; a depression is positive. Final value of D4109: 4.8 Angstrom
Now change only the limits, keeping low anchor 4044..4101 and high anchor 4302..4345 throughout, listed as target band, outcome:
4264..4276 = -0.6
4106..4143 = 0.6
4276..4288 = -0.9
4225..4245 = -0.5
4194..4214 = -0.3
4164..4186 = -0.5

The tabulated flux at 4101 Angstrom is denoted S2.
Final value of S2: 11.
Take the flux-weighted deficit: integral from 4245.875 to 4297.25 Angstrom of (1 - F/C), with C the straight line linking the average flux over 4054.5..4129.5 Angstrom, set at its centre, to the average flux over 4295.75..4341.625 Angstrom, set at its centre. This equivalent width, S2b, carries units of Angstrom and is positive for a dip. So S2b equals -2.20 Angstrom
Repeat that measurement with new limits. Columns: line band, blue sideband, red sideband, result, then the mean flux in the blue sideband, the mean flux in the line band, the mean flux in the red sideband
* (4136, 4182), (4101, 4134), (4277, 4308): -3.3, 8.3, 8.88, 8.29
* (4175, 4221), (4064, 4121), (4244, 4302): -1.2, 8.43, 8.7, 8.52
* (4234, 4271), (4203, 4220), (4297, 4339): -1.8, 8.62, 8.69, 7.74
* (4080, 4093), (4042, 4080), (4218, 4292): 0.6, 9.38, 8.85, 8.64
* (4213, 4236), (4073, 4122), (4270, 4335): -1.3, 8.21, 8.64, 8.18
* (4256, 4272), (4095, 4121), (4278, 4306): -0.9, 7.73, 8.68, 8.32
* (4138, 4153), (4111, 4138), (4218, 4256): -0.4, 8.72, 8.92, 8.62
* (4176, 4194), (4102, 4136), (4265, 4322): -1.0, 8.31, 8.81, 8.43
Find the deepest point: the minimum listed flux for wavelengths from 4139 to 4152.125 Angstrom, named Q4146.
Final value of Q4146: 8.18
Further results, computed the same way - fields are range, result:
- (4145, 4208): 8.07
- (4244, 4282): 7.66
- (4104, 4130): 5.85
